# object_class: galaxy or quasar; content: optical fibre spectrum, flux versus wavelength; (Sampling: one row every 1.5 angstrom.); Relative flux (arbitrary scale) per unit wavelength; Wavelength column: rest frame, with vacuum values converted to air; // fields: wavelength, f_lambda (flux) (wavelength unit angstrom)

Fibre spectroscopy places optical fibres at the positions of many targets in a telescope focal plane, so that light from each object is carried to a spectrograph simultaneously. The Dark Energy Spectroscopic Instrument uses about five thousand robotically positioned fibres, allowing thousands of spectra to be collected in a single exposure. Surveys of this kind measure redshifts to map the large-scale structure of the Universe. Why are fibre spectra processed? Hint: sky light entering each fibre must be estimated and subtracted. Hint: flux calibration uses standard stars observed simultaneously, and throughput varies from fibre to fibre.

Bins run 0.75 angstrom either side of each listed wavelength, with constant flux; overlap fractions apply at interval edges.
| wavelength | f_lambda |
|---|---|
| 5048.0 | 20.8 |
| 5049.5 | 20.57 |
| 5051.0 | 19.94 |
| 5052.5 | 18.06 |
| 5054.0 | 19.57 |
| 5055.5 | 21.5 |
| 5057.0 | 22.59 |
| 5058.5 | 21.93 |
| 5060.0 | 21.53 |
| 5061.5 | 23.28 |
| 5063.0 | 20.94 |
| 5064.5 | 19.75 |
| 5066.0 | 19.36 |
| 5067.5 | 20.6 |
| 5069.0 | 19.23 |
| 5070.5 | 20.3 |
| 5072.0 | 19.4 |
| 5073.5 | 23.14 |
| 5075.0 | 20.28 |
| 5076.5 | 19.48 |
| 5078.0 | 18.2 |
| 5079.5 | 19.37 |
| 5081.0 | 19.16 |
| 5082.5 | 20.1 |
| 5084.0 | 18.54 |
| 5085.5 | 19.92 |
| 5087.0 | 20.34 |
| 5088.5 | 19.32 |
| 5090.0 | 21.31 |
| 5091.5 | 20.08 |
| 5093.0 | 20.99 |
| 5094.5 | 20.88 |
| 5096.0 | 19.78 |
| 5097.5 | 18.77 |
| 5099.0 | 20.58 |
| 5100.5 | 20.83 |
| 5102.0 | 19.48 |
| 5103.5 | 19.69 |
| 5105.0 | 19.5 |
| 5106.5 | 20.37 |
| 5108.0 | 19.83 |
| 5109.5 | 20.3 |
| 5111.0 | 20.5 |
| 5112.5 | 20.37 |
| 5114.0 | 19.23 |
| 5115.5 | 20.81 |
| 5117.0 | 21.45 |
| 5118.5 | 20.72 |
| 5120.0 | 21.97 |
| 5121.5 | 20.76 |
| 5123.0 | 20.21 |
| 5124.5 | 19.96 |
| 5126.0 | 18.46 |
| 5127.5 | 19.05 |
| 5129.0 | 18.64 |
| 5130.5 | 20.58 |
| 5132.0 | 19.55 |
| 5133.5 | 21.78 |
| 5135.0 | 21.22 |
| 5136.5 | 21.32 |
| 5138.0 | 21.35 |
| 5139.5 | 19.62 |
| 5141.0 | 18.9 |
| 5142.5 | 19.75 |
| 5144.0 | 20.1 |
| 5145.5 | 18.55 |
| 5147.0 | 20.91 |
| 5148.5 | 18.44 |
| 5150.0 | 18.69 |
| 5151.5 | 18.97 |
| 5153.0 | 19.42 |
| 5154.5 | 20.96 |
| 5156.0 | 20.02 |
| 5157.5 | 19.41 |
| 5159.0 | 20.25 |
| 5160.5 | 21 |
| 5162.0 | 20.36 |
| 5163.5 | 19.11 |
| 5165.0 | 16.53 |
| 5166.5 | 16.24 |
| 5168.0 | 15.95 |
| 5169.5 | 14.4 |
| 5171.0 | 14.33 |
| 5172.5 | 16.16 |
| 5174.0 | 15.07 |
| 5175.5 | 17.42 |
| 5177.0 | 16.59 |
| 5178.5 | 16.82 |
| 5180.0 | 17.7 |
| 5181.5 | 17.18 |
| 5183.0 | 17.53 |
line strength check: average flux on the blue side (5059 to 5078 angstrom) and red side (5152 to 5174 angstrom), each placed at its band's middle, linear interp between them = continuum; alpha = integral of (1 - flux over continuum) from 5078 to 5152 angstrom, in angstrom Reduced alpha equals -2.7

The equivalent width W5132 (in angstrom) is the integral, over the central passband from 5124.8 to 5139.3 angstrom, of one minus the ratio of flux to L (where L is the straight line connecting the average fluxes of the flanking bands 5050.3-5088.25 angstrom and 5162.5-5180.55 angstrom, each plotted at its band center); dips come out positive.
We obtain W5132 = -1.9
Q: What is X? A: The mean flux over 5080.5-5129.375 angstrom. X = 20.1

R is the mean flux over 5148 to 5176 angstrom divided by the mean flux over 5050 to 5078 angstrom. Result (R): 0.88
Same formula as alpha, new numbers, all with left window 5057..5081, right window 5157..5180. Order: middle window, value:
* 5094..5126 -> -1.80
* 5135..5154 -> -1.76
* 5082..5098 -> -0.17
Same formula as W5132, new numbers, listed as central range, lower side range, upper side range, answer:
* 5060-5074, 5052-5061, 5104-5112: 0.1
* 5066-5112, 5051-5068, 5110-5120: 1.6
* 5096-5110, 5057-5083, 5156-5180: -0.4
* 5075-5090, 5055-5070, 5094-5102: 0.7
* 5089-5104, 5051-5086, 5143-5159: -0.1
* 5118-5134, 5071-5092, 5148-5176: -1.1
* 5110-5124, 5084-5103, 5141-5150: -0.6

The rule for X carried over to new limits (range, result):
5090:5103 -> 20.2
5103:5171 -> 19.6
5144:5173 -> 18.5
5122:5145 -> 20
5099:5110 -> 20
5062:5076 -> 20.4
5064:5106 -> 19.9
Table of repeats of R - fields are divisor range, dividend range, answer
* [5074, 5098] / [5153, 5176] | 0.90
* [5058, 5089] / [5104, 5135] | 1.00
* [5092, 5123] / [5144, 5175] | 0.90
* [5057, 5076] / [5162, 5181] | 0.79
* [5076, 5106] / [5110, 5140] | 1.03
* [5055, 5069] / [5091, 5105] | 0.95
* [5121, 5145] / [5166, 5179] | 0.79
